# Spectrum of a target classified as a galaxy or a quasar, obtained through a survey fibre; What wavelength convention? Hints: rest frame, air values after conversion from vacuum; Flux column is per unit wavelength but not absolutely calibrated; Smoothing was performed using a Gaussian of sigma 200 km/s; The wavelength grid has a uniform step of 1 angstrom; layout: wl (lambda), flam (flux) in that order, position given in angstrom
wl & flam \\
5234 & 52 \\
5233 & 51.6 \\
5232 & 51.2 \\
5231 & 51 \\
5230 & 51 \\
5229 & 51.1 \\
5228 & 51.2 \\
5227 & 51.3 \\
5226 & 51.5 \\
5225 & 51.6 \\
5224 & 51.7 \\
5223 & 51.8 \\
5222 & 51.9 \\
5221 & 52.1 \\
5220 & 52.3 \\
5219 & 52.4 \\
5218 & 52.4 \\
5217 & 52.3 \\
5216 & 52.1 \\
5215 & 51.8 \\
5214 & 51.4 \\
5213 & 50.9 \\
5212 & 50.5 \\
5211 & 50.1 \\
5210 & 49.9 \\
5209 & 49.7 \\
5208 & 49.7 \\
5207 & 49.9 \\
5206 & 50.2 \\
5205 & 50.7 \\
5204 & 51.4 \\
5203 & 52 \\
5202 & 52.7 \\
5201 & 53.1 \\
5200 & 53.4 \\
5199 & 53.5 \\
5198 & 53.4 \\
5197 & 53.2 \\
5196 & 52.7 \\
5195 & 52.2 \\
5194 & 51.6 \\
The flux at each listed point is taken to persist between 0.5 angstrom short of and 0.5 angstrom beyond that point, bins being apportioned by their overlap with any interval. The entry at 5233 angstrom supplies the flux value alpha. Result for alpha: 51.6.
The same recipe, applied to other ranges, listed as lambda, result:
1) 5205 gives 50.7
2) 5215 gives 51.8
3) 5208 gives 49.7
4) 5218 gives 52.4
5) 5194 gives 51.6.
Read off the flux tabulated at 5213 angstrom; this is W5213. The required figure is 50.9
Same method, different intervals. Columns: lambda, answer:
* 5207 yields 49.9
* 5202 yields 52.7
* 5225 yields 51.6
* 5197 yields 53.2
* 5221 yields 52.1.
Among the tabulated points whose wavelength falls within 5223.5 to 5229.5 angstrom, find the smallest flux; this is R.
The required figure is 51.1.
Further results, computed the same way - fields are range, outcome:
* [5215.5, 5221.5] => 52.1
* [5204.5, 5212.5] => 49.7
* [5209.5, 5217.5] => 49.9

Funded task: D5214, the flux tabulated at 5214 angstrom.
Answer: 51.4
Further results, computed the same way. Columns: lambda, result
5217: 52.3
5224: 51.7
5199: 53.5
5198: 53.4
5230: 51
